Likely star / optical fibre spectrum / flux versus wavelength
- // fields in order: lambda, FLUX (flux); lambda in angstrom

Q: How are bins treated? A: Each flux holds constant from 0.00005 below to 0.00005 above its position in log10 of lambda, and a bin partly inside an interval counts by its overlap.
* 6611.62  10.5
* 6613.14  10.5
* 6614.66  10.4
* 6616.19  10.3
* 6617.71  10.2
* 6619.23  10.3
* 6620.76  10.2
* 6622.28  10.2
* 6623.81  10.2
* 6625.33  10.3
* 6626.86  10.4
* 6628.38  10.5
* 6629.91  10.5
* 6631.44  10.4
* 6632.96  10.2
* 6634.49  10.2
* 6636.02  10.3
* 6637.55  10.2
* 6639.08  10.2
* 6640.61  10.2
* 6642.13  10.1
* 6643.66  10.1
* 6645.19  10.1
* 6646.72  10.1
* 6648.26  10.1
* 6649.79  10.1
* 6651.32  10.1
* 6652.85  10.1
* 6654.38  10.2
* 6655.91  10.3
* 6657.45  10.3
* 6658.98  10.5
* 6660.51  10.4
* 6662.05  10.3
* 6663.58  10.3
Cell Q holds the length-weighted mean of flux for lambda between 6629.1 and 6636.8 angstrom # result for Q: 10.3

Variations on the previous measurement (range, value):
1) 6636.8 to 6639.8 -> 10.2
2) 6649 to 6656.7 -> 10.2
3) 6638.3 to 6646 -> 10.1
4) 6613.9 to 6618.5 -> 10.3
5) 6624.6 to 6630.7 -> 10.4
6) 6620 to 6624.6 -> 10.2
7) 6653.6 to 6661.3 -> 10.3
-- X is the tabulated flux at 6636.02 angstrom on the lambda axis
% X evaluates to 10.3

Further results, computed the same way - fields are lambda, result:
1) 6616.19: 10.3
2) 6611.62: 10.5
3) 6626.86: 10.4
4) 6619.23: 10.3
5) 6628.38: 10.5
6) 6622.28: 10.2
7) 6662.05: 10.3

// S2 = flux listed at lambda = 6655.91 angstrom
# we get 10.3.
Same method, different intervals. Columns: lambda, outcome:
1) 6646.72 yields 10.1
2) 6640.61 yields 10.2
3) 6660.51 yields 10.4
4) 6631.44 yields 10.4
